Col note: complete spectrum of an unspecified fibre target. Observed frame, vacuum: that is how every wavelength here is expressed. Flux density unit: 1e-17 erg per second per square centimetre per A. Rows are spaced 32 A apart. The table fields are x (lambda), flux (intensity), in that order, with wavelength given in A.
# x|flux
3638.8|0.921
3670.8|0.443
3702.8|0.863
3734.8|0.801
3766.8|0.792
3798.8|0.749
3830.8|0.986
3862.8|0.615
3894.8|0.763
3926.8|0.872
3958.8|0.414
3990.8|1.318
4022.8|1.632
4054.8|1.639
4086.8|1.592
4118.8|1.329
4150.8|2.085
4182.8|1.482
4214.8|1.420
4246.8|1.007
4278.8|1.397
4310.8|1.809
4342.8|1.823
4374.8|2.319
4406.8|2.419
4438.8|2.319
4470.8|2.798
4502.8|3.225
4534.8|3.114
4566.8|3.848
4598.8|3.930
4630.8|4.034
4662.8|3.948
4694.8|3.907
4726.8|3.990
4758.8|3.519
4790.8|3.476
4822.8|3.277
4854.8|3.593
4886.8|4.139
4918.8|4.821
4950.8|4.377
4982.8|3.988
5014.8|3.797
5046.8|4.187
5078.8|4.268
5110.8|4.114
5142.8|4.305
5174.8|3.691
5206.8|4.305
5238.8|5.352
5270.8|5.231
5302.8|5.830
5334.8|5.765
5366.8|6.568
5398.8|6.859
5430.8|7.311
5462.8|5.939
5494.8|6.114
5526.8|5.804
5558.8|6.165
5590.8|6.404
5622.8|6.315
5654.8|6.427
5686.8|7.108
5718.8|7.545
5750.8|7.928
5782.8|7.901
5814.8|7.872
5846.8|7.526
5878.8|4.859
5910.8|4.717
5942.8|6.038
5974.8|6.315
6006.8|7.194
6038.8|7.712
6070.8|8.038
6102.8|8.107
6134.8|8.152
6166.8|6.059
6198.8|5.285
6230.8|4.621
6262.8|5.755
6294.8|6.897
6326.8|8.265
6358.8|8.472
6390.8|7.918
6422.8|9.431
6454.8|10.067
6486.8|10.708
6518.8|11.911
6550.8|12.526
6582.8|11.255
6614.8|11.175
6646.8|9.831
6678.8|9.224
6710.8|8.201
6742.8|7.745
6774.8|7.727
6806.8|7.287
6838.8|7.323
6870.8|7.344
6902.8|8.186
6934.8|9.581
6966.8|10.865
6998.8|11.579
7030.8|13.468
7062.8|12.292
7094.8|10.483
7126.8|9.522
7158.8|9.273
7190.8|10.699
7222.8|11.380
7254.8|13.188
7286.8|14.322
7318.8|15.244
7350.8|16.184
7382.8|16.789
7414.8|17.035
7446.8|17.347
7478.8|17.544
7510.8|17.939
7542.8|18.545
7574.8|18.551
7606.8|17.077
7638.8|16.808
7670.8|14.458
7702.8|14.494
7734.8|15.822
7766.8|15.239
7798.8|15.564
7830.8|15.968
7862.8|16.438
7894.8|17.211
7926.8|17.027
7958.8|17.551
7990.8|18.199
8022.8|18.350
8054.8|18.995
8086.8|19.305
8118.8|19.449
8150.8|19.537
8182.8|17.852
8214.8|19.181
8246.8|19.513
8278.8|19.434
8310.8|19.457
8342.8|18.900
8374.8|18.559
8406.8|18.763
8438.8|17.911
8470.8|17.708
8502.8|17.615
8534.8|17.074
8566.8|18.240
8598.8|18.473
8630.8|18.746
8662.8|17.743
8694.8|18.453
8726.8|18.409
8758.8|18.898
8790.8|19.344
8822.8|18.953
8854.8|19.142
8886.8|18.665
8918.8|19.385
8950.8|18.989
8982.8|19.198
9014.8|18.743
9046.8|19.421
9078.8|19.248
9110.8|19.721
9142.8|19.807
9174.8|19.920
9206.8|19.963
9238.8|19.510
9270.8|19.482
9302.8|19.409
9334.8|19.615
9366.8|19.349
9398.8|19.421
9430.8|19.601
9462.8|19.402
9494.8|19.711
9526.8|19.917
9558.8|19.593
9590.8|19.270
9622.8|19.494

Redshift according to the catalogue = 0.000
